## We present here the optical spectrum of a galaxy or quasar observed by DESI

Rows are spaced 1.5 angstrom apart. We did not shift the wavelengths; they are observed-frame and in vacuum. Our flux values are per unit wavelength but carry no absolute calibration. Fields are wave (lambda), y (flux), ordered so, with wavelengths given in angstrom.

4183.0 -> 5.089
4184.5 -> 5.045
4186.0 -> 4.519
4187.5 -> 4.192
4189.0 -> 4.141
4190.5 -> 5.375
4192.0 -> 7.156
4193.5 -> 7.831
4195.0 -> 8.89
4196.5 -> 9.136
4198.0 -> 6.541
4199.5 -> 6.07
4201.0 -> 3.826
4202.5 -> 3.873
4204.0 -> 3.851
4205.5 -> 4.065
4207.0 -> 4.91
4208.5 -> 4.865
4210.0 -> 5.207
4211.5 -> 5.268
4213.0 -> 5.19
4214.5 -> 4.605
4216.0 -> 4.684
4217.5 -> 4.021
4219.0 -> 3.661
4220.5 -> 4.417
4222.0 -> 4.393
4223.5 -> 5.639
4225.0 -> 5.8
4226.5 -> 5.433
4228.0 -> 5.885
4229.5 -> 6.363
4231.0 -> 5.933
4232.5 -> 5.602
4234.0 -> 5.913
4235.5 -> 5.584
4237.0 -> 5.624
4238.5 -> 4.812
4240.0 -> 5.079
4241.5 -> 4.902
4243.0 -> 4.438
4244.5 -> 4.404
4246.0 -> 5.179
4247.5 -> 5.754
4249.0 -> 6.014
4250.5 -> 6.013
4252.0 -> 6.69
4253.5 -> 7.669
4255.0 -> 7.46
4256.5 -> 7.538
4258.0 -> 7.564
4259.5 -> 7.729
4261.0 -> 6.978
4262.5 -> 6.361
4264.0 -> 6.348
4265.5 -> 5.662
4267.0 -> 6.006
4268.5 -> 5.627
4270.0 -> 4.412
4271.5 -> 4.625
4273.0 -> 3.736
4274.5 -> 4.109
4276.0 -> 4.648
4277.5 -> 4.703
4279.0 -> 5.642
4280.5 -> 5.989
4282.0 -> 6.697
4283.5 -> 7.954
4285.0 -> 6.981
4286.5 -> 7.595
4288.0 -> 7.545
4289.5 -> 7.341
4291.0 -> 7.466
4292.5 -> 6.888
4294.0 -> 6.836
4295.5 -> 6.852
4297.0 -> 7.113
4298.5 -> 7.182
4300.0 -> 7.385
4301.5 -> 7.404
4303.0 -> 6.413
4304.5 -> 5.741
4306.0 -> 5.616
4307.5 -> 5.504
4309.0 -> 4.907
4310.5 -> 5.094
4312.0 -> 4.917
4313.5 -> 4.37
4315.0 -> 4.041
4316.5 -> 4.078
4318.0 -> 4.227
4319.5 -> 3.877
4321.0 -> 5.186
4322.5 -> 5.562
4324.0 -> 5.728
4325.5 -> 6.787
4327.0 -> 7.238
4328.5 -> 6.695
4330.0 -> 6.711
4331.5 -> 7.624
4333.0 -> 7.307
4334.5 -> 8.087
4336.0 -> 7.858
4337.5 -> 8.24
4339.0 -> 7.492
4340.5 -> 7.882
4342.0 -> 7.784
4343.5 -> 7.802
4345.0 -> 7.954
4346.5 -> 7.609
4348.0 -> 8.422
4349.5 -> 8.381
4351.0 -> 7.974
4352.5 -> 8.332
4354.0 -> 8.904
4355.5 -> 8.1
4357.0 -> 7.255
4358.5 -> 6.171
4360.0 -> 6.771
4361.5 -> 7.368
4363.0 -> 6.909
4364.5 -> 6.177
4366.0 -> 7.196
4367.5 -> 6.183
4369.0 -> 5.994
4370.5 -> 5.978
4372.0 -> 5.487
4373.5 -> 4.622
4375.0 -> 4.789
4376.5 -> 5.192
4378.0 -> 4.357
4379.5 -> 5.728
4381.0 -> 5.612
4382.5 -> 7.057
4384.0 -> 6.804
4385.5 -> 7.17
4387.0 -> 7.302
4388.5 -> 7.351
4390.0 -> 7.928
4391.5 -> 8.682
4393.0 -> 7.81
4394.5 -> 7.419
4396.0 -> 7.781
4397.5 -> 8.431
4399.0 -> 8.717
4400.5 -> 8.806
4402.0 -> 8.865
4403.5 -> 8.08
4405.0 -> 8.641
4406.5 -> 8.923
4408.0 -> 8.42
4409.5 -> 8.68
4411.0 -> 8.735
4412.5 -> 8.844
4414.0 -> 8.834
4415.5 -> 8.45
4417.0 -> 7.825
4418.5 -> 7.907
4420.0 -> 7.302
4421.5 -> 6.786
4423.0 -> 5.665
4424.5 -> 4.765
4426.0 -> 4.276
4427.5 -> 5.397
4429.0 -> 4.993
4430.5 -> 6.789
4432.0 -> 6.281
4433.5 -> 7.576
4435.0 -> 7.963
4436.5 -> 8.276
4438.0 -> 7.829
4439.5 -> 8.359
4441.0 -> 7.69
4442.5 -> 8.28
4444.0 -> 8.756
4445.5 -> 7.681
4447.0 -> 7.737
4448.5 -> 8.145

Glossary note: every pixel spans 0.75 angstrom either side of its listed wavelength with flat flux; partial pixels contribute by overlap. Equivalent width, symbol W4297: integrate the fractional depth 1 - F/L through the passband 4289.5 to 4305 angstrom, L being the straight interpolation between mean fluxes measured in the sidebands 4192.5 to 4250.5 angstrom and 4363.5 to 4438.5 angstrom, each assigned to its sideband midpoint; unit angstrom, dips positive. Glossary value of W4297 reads -2.2 angstrom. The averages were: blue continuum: 5.38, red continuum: 7.09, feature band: 6.97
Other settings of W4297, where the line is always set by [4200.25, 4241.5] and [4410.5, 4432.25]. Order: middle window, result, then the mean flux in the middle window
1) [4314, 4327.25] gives 1.8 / 5.1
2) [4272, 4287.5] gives -0.8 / 5.81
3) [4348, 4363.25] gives -3.5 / 7.68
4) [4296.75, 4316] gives 0.0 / 5.77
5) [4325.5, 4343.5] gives -4.4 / 7.52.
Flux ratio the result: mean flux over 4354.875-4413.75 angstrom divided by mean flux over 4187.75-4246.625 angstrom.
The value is 1.35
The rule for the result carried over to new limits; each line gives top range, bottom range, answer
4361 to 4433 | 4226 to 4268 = 1.16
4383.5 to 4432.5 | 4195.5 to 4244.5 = 1.46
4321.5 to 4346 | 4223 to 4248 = 1.34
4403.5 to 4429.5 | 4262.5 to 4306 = 1.18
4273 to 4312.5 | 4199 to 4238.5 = 1.25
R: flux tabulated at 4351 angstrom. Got 7.974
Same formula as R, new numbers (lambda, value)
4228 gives 5.885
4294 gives 6.836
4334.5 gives 8.087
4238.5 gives 4.812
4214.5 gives 4.605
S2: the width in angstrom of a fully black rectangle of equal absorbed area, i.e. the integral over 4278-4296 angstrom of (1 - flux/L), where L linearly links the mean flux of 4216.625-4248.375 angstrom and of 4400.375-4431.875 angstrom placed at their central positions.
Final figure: -3.4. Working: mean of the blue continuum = 5.18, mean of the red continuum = 7.43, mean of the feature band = 6.95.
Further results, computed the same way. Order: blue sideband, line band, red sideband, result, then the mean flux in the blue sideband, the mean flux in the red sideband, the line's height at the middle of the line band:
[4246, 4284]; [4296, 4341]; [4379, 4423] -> 3.8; 6.05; 7.87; 6.76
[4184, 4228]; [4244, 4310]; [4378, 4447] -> -2.6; 5.27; 7.51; 6.04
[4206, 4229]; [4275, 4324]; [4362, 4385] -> -4.9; 4.94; 5.9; 5.45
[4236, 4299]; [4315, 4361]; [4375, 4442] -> -1.8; 6.14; 7.34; 6.74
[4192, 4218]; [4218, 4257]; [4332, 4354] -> 3.3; 5.52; 7.97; 6.1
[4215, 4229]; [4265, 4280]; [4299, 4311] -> 1.8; 4.9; 6.05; 5.6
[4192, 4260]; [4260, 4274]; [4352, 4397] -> 1.0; 5.66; 6.75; 5.96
